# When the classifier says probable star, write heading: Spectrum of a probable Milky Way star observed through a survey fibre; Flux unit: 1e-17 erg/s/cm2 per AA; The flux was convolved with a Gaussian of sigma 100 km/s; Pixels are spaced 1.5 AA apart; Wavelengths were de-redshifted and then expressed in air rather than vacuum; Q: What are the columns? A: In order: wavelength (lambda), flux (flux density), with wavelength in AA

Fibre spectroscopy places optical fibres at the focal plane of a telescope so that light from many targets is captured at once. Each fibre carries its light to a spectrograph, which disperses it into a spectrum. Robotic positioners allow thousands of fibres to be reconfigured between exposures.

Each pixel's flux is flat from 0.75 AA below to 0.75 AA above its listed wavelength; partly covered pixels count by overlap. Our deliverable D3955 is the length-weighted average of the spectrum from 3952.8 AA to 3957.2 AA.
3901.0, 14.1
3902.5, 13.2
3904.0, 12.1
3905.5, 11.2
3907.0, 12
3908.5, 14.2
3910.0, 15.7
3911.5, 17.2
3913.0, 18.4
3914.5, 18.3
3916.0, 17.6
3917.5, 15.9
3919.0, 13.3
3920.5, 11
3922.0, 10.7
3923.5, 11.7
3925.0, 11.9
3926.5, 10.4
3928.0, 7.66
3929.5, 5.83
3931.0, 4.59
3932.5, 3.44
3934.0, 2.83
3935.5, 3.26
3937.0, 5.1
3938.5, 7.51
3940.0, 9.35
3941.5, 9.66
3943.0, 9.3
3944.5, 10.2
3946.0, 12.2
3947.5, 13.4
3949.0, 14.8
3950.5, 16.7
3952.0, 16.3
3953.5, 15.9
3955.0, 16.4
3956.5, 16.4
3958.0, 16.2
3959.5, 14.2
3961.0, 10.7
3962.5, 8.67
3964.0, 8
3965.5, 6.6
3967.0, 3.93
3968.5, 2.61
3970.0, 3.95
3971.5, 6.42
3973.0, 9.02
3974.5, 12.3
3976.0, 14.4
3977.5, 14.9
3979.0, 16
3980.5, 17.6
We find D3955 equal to 16.2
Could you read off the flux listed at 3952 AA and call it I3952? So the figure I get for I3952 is 16.3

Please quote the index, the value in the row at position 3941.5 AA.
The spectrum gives 9.66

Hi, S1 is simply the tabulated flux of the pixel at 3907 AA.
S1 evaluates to 12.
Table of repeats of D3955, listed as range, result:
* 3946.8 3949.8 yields 14.2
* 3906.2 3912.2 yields 14.7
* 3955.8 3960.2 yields 15.6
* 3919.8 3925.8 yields 11.3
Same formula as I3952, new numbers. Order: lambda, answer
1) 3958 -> 16.2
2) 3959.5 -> 14.2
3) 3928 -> 7.66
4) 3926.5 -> 10.4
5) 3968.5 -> 2.61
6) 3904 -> 12.1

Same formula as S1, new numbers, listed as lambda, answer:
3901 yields 14.1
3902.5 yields 13.2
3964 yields 8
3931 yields 4.59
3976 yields 14.4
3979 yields 16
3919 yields 13.3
